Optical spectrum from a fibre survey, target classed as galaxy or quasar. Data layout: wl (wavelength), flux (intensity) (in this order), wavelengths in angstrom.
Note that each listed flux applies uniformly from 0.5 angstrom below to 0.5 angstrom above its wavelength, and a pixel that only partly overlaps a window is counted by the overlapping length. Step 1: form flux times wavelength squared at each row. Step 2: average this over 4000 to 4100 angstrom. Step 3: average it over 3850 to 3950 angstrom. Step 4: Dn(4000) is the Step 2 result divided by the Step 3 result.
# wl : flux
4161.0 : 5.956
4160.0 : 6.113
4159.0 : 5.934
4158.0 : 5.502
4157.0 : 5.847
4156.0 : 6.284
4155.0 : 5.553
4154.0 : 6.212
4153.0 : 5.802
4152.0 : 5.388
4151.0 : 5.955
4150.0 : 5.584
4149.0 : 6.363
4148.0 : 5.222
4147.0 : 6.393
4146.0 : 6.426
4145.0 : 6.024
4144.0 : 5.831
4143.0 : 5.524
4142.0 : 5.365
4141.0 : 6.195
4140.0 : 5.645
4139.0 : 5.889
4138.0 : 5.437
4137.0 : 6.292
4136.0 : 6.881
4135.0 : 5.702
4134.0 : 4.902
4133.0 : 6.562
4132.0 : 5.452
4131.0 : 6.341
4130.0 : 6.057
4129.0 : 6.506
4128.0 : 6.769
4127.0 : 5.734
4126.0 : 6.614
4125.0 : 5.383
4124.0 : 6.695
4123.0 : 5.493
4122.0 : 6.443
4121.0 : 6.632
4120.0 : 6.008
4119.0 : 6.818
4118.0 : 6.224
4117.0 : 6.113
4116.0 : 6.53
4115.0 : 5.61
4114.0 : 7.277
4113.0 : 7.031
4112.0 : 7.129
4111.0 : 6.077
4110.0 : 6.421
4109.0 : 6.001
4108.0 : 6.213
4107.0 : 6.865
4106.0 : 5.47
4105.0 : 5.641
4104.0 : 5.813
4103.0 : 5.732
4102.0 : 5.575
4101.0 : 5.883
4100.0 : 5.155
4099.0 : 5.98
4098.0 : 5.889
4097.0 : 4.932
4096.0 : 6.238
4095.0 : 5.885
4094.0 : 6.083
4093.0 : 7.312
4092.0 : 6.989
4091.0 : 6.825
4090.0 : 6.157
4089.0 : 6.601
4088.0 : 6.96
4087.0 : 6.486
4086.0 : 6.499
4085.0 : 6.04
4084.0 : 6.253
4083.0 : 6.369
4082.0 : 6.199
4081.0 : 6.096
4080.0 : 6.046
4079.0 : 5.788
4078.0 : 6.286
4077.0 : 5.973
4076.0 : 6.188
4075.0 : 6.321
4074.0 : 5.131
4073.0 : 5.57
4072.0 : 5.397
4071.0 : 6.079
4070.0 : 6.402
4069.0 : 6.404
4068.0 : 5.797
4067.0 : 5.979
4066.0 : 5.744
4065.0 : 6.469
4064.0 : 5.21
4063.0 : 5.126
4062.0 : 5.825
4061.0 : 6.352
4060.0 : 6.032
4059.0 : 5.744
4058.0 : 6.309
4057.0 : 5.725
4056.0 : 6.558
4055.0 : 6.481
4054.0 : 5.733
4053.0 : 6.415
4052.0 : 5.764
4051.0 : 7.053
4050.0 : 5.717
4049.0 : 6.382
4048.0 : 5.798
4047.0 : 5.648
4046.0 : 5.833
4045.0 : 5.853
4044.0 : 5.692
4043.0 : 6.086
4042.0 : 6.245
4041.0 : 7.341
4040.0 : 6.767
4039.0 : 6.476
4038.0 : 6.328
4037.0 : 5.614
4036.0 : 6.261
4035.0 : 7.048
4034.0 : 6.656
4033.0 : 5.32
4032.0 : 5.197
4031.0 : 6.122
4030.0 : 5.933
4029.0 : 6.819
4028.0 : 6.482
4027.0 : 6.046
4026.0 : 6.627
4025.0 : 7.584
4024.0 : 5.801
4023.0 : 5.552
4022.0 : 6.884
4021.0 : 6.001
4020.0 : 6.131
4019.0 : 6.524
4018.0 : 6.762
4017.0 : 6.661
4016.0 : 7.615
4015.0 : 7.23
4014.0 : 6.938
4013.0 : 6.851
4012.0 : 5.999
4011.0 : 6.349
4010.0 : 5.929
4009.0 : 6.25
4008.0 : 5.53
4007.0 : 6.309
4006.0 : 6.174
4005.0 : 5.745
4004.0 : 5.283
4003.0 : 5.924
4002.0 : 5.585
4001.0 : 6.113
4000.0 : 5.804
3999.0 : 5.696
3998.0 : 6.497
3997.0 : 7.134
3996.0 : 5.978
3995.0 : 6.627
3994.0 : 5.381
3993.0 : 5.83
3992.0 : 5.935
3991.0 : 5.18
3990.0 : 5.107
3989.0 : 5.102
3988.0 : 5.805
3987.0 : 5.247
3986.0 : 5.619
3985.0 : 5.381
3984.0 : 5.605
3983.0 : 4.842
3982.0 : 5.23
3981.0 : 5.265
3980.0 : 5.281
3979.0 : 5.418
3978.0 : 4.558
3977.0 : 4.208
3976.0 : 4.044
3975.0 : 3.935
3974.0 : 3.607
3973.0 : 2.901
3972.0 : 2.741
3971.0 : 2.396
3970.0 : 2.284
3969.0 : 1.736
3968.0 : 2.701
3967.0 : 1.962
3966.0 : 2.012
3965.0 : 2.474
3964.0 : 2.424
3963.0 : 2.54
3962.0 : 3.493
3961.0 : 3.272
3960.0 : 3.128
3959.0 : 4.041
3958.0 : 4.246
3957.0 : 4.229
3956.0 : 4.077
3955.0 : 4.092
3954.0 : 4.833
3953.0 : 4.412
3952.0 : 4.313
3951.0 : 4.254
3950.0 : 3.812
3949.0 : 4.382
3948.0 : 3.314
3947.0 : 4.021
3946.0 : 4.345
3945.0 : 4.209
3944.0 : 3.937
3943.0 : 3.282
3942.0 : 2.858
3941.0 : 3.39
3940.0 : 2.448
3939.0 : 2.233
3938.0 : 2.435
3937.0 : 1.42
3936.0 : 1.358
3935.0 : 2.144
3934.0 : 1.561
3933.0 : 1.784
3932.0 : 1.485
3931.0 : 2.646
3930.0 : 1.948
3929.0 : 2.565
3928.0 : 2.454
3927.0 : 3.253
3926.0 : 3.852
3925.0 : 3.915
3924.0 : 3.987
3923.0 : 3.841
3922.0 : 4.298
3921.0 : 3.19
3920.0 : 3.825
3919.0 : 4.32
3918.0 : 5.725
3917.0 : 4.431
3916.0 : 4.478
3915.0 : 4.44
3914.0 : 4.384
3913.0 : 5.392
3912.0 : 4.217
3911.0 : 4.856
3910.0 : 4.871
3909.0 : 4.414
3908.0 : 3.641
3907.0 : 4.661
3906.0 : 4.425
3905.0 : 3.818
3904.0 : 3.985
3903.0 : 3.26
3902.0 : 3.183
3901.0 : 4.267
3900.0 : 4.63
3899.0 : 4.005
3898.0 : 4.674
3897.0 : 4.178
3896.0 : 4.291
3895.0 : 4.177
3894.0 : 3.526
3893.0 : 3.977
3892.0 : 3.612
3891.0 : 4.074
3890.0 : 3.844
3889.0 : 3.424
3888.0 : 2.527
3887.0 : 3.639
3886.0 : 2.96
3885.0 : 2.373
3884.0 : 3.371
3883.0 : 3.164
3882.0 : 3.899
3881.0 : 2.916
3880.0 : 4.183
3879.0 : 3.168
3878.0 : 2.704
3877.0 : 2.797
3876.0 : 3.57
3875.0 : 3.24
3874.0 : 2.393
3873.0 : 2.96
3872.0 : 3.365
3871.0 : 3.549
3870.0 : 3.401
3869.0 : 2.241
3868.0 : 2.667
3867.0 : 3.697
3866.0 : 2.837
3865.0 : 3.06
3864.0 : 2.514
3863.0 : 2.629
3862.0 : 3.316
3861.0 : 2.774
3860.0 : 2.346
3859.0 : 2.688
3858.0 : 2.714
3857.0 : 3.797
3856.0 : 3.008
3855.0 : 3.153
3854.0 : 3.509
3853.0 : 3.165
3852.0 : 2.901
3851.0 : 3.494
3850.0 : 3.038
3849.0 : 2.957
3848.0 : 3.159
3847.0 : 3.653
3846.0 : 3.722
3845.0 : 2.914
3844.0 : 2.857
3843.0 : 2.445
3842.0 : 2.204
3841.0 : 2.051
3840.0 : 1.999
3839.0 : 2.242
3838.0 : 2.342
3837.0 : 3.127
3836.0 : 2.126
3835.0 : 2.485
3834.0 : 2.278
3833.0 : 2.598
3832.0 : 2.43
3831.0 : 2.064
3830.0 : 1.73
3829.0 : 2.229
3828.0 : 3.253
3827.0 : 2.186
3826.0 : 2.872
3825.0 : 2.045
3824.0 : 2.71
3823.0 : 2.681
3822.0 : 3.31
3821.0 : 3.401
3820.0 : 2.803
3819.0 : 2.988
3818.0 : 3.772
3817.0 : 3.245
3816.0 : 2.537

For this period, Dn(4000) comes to 1.95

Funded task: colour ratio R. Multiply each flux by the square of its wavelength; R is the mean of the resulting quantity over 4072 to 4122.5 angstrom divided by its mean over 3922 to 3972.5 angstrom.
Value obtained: 2.1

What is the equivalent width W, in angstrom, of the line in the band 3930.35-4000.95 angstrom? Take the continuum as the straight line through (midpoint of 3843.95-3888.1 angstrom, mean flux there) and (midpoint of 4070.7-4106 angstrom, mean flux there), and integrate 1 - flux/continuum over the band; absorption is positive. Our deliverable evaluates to 8.4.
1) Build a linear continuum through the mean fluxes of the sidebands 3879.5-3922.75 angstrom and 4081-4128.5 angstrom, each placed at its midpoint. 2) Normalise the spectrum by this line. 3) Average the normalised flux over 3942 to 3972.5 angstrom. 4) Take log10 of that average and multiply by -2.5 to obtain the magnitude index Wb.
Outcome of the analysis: 0.32 mag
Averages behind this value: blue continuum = 3.99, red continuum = 6.23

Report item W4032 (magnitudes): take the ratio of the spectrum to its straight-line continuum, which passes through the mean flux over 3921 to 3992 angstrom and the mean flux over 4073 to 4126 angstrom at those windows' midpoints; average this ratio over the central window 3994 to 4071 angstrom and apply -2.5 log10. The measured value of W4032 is -0.25 mag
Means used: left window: 3.6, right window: 6.19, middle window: 6.19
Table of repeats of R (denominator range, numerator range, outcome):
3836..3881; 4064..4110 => 2.30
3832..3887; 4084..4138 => 2.39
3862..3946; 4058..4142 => 1.96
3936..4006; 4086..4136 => 1.56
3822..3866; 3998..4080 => 2.47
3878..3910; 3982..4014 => 1.64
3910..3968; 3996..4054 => 1.89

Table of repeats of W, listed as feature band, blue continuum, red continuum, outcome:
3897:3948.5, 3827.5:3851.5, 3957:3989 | -3.21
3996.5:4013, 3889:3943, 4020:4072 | -2.22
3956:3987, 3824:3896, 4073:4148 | 4.56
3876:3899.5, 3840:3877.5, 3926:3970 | -4.19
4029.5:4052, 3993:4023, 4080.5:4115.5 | 0.35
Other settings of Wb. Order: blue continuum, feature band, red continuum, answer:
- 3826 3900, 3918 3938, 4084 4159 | 0.29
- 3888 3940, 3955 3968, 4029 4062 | 0.38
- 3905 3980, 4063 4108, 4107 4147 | -0.09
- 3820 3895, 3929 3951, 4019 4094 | 0.46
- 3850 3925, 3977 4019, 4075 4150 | -0.21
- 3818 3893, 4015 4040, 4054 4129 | -0.21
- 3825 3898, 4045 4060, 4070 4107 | -0.09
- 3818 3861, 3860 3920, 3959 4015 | -0.05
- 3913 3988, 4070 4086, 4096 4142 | -0.10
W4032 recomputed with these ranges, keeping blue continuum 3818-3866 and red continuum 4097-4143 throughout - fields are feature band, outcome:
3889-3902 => -0.18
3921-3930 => 0.11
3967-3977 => 0.42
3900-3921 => -0.20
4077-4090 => -0.12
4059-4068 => -0.08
